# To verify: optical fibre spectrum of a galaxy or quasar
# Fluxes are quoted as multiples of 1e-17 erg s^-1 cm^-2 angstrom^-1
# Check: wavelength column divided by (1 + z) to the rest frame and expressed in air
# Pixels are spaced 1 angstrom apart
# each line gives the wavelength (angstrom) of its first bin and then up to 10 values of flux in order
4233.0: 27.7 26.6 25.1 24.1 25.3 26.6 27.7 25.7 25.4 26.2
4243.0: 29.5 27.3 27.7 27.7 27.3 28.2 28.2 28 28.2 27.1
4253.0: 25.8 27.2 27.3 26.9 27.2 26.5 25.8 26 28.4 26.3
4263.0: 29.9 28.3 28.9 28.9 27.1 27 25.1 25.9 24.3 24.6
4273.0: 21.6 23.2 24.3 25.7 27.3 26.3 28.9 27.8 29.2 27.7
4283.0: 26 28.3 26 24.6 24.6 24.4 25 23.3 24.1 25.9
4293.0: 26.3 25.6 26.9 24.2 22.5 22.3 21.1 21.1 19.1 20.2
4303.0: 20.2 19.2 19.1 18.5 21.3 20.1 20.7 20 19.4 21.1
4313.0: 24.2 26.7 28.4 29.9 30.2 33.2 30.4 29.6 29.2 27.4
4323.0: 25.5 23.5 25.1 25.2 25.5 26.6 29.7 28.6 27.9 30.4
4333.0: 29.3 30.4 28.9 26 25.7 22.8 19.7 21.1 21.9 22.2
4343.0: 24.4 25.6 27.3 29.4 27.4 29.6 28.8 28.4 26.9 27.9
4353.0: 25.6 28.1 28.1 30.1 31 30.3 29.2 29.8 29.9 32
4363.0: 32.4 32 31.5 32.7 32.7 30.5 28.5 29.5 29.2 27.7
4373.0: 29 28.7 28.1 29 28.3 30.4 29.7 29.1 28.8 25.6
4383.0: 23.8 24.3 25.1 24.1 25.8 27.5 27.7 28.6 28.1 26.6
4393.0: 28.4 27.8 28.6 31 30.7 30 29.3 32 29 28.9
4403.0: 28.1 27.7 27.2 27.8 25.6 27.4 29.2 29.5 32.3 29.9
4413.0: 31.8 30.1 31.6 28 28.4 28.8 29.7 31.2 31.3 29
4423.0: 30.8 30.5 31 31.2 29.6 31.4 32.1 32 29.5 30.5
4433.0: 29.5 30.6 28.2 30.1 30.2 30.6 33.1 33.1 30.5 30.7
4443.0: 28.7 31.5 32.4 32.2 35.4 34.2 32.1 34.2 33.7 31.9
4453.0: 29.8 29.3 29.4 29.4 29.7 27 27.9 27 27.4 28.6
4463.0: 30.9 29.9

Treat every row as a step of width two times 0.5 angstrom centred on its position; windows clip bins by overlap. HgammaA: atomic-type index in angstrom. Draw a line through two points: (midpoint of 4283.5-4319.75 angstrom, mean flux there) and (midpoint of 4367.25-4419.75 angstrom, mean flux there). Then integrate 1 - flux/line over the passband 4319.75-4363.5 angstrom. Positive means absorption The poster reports -2.4 angstrom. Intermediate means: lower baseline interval 23.9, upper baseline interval 28.5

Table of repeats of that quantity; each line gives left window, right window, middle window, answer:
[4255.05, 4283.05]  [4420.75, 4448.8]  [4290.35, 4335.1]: 4.6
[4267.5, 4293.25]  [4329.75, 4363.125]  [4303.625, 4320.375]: 1.5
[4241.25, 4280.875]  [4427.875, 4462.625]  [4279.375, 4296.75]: 1.0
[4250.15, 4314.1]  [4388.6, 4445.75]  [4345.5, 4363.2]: -1.0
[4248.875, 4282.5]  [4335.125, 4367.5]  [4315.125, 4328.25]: -0.2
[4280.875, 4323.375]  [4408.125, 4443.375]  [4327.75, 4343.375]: 0.0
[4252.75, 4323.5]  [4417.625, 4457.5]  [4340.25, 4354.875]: 0.5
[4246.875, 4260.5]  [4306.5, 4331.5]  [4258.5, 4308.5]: 3.5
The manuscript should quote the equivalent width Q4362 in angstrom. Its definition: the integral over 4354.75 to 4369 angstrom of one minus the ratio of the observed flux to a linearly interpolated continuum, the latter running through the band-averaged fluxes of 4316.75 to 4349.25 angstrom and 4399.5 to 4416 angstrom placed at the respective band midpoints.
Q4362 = -1.6 angstrom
